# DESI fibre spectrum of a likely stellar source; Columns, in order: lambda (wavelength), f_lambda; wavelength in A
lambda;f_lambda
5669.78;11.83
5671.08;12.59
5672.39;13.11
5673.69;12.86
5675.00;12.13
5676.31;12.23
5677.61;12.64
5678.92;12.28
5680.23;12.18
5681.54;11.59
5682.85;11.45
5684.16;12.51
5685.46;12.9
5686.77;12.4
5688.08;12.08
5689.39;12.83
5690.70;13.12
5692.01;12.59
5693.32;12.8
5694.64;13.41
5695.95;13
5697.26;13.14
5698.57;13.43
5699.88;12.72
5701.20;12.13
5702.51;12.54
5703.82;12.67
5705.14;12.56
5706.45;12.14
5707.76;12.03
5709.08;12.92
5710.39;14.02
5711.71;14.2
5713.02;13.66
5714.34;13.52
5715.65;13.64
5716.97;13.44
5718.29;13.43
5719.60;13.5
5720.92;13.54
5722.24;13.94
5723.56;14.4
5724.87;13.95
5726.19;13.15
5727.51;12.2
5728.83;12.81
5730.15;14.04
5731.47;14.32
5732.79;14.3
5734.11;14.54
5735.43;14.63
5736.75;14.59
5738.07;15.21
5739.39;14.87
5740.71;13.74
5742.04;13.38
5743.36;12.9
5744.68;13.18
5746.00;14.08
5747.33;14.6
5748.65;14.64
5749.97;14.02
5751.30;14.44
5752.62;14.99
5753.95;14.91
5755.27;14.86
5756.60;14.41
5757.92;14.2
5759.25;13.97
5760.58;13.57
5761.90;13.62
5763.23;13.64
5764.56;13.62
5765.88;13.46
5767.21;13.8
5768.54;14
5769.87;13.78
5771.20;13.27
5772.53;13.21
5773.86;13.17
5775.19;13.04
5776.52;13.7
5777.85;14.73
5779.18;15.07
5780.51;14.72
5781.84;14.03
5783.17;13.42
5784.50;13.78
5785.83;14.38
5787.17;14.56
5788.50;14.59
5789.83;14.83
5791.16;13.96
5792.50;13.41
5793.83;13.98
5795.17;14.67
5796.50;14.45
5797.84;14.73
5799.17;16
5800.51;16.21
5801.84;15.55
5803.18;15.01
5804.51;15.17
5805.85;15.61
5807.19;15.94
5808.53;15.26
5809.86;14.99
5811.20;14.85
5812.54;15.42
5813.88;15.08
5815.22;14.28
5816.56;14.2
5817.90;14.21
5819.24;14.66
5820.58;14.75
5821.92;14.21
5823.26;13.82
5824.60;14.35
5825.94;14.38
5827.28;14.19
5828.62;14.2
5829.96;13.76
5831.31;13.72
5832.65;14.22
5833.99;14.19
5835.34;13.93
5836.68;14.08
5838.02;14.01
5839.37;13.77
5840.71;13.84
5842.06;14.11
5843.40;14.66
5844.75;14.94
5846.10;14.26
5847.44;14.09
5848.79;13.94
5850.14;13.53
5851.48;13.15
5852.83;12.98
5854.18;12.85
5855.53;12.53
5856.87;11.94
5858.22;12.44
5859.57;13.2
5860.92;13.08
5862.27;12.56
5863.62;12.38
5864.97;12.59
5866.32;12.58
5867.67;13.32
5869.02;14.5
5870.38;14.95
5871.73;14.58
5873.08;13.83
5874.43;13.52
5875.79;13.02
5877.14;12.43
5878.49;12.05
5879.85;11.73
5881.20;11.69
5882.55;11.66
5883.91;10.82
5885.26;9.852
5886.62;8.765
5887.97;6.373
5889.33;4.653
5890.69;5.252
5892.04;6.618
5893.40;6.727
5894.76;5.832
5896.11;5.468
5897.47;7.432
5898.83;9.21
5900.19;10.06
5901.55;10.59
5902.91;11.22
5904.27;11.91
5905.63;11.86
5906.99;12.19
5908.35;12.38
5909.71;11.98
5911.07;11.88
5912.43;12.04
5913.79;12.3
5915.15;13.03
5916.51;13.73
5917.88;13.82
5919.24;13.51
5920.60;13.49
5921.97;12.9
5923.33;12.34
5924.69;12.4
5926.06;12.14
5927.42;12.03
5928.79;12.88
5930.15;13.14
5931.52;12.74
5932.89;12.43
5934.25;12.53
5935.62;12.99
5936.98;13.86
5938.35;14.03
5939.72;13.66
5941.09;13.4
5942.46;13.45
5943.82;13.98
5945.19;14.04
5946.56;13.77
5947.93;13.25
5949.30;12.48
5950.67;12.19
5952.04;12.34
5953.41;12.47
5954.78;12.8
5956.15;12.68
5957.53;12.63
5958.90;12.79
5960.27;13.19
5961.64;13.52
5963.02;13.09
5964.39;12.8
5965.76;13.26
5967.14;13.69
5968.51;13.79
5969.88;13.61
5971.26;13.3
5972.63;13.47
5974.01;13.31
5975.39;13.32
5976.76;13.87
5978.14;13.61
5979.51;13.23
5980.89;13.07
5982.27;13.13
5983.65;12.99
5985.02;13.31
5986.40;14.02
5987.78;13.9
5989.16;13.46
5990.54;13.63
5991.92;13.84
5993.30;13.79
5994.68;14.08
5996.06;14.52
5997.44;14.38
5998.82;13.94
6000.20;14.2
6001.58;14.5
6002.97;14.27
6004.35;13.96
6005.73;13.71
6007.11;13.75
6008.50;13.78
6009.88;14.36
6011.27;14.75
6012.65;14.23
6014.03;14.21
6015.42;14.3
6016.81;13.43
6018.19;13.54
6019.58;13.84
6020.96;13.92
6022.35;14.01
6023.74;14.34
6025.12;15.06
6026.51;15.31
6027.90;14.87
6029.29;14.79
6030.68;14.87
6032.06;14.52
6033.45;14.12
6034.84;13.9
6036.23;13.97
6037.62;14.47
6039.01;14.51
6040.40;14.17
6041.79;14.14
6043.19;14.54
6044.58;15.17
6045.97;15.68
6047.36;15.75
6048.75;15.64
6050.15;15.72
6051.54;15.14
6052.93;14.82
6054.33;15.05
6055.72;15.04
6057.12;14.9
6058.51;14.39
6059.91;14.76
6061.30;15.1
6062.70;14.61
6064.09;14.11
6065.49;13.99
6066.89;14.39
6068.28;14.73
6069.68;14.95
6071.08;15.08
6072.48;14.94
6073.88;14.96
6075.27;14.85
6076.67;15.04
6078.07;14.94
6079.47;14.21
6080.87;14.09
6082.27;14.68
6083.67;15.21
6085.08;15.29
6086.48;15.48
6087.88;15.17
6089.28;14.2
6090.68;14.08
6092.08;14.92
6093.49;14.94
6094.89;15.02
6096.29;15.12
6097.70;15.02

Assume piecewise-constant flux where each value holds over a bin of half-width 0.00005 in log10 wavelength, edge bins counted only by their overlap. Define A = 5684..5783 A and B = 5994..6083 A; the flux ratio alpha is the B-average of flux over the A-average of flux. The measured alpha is 1.1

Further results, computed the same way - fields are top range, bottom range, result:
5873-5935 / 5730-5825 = 0.77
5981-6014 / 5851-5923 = 1.22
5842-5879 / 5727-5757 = 0.94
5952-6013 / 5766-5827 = 0.94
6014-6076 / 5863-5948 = 1.25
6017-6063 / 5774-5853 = 1.02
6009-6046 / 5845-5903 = 1.27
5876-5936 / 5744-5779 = 0.78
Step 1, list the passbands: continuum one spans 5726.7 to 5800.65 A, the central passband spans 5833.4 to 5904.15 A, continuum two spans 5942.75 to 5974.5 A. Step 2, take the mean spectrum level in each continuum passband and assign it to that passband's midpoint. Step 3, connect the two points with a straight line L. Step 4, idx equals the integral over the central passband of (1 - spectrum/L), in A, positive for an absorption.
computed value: 9.7 A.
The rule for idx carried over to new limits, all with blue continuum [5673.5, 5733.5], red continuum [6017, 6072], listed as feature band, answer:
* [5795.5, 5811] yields -2.1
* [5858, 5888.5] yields 3.4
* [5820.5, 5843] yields -0.8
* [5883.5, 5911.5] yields 9.8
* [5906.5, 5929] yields 2.2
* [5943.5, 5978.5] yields 2.6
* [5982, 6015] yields 1.1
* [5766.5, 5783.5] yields -0.7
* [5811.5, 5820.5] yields -0.7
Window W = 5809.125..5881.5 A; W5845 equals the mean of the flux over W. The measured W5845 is 13.7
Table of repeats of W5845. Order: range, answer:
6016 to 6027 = 14.2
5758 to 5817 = 14.4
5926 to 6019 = 13.5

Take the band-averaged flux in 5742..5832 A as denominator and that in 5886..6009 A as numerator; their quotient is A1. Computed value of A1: 0.87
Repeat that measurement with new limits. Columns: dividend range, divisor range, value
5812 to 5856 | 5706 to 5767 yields 1.02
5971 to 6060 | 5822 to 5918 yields 1.17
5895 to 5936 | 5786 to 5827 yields 0.80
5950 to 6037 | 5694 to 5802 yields 0.99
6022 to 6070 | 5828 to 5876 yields 1.08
